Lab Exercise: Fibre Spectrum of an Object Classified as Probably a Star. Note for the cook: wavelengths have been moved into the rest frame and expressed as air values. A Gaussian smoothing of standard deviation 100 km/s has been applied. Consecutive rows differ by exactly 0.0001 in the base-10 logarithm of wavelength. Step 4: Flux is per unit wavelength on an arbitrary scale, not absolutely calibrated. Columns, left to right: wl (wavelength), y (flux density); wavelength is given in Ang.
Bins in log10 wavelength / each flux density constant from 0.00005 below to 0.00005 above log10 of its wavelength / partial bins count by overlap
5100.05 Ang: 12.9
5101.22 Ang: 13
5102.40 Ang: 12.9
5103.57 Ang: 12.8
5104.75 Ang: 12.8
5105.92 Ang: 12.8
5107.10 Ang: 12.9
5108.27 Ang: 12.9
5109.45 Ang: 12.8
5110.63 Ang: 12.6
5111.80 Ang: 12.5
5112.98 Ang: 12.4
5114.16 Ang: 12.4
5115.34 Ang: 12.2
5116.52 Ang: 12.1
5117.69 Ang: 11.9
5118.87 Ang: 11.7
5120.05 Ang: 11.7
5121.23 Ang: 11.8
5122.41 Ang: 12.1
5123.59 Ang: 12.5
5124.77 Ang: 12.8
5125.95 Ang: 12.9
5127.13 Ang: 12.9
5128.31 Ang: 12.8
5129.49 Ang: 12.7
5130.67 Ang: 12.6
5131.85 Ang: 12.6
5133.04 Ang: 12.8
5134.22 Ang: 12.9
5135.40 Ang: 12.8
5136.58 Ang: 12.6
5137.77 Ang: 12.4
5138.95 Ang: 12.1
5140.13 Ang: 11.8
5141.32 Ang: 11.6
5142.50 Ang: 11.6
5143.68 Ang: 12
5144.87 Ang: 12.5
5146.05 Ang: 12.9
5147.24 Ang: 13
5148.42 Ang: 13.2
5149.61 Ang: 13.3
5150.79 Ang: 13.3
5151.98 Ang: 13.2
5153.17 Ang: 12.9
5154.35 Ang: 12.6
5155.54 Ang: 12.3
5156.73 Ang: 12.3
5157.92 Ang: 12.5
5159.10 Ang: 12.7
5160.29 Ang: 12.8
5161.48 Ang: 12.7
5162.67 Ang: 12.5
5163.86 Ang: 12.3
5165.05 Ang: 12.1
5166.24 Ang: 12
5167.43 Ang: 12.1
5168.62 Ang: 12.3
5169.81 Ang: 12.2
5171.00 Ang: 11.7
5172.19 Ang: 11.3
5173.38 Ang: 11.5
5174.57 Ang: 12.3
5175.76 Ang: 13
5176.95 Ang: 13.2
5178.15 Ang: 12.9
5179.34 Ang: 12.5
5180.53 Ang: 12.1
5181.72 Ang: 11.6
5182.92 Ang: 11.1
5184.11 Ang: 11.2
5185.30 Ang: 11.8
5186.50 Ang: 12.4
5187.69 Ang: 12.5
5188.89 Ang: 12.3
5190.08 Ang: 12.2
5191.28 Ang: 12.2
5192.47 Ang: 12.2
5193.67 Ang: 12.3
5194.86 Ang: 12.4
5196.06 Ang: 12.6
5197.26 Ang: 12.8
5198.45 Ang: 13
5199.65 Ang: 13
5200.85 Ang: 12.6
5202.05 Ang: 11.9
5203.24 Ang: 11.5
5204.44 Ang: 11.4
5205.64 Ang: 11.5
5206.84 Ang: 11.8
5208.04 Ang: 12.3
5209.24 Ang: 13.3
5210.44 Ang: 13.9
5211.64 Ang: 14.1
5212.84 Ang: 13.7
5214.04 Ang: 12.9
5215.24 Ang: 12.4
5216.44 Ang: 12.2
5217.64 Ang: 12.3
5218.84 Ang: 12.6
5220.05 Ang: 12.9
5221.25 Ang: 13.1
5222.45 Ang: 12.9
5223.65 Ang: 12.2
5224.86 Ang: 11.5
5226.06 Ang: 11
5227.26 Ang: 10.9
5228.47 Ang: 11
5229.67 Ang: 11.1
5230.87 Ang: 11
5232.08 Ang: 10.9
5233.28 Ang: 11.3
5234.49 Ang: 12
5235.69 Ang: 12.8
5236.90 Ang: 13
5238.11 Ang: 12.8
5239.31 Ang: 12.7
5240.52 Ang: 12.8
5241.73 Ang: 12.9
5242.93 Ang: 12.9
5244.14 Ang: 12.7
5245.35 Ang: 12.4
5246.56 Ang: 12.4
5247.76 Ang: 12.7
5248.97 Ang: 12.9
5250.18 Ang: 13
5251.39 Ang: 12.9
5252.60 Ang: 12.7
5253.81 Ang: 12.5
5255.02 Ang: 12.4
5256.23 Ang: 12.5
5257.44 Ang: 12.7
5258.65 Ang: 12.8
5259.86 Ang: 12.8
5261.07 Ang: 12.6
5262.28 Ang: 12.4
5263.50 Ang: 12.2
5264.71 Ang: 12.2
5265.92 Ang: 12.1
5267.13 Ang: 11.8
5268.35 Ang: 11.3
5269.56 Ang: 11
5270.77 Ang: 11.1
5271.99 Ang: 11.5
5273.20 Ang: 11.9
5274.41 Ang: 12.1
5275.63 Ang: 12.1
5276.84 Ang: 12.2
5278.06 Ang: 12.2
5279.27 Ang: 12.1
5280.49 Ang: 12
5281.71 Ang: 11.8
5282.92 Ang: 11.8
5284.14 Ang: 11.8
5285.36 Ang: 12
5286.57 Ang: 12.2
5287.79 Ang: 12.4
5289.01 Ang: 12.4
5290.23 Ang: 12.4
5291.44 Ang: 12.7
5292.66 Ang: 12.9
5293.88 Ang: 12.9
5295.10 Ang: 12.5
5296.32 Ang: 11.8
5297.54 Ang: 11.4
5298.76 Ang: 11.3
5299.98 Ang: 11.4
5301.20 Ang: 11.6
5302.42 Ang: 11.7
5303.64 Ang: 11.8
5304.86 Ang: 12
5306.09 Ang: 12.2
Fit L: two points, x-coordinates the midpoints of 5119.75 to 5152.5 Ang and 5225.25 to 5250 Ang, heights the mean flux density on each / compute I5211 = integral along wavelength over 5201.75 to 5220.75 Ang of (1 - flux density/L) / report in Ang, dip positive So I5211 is -0.5 Ang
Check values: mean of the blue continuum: 12.6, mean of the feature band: 12.6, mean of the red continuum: 12.1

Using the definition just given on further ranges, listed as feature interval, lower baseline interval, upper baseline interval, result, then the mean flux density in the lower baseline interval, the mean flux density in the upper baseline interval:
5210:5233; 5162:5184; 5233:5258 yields 0.46 Ang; 12.1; 12.6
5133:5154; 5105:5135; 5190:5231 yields -0.25 Ang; 12.5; 12.3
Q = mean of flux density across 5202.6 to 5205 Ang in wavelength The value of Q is 11.5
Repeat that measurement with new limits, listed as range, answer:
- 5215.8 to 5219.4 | 12.4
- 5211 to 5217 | 13.1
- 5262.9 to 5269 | 11.9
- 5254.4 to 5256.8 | 12.4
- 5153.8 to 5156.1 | 12.4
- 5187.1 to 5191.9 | 12.3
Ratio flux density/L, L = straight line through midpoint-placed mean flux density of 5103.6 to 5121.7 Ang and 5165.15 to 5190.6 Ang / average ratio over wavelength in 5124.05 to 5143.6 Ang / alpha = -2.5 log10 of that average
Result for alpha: -0.02 mag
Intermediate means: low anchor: 12.4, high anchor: 12.1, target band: 12.5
